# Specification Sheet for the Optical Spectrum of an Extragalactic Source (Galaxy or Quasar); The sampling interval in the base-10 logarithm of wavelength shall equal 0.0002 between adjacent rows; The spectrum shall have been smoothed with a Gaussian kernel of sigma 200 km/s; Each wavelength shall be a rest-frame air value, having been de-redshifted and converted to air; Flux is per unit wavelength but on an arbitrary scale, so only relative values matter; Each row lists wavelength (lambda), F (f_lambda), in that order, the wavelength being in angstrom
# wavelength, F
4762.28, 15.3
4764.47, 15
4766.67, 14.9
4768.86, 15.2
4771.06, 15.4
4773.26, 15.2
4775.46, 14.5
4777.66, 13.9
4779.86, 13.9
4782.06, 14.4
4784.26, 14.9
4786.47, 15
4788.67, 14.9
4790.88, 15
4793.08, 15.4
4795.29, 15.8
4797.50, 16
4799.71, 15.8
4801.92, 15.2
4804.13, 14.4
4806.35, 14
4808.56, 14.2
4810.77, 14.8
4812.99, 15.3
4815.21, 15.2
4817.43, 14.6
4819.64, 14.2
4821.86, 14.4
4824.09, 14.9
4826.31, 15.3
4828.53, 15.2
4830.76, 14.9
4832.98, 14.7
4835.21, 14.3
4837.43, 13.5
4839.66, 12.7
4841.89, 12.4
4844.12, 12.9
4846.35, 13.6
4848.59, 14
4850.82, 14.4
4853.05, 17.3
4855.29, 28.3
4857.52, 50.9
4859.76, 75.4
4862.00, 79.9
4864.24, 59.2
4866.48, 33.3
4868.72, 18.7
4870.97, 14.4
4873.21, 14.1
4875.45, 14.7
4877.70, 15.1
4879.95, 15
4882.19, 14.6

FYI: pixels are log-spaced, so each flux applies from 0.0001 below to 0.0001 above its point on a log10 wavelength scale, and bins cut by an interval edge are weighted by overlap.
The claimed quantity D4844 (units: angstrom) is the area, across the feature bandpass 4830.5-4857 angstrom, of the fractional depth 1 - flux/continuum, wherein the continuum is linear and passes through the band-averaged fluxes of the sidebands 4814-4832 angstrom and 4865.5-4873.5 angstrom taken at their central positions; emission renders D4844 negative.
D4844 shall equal 2.2 angstrom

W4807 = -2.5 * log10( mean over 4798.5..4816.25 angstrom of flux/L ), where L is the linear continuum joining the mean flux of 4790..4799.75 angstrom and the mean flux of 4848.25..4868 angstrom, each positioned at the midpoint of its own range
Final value 0.354 mag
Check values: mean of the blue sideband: 15.6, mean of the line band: 14.9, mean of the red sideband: 42.1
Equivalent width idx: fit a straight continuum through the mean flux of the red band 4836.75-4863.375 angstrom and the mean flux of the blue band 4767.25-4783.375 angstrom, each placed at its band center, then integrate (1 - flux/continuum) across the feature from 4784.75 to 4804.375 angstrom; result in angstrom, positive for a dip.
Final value 3.3 angstrom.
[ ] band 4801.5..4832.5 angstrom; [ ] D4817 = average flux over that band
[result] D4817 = 14.7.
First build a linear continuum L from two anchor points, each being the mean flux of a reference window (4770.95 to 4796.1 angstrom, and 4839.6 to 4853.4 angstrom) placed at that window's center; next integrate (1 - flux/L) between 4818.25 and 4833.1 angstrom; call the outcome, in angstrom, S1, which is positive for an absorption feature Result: -0.7 angstrom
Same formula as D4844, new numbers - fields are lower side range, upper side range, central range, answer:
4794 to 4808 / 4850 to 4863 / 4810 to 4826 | 6.1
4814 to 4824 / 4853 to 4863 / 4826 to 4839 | 6.1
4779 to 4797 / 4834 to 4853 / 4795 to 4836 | -1.6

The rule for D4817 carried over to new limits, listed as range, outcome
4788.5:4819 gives 15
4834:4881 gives 25.9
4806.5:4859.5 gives 17.5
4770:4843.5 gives 14.7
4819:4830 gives 14.8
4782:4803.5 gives 15.3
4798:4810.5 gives 14.8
